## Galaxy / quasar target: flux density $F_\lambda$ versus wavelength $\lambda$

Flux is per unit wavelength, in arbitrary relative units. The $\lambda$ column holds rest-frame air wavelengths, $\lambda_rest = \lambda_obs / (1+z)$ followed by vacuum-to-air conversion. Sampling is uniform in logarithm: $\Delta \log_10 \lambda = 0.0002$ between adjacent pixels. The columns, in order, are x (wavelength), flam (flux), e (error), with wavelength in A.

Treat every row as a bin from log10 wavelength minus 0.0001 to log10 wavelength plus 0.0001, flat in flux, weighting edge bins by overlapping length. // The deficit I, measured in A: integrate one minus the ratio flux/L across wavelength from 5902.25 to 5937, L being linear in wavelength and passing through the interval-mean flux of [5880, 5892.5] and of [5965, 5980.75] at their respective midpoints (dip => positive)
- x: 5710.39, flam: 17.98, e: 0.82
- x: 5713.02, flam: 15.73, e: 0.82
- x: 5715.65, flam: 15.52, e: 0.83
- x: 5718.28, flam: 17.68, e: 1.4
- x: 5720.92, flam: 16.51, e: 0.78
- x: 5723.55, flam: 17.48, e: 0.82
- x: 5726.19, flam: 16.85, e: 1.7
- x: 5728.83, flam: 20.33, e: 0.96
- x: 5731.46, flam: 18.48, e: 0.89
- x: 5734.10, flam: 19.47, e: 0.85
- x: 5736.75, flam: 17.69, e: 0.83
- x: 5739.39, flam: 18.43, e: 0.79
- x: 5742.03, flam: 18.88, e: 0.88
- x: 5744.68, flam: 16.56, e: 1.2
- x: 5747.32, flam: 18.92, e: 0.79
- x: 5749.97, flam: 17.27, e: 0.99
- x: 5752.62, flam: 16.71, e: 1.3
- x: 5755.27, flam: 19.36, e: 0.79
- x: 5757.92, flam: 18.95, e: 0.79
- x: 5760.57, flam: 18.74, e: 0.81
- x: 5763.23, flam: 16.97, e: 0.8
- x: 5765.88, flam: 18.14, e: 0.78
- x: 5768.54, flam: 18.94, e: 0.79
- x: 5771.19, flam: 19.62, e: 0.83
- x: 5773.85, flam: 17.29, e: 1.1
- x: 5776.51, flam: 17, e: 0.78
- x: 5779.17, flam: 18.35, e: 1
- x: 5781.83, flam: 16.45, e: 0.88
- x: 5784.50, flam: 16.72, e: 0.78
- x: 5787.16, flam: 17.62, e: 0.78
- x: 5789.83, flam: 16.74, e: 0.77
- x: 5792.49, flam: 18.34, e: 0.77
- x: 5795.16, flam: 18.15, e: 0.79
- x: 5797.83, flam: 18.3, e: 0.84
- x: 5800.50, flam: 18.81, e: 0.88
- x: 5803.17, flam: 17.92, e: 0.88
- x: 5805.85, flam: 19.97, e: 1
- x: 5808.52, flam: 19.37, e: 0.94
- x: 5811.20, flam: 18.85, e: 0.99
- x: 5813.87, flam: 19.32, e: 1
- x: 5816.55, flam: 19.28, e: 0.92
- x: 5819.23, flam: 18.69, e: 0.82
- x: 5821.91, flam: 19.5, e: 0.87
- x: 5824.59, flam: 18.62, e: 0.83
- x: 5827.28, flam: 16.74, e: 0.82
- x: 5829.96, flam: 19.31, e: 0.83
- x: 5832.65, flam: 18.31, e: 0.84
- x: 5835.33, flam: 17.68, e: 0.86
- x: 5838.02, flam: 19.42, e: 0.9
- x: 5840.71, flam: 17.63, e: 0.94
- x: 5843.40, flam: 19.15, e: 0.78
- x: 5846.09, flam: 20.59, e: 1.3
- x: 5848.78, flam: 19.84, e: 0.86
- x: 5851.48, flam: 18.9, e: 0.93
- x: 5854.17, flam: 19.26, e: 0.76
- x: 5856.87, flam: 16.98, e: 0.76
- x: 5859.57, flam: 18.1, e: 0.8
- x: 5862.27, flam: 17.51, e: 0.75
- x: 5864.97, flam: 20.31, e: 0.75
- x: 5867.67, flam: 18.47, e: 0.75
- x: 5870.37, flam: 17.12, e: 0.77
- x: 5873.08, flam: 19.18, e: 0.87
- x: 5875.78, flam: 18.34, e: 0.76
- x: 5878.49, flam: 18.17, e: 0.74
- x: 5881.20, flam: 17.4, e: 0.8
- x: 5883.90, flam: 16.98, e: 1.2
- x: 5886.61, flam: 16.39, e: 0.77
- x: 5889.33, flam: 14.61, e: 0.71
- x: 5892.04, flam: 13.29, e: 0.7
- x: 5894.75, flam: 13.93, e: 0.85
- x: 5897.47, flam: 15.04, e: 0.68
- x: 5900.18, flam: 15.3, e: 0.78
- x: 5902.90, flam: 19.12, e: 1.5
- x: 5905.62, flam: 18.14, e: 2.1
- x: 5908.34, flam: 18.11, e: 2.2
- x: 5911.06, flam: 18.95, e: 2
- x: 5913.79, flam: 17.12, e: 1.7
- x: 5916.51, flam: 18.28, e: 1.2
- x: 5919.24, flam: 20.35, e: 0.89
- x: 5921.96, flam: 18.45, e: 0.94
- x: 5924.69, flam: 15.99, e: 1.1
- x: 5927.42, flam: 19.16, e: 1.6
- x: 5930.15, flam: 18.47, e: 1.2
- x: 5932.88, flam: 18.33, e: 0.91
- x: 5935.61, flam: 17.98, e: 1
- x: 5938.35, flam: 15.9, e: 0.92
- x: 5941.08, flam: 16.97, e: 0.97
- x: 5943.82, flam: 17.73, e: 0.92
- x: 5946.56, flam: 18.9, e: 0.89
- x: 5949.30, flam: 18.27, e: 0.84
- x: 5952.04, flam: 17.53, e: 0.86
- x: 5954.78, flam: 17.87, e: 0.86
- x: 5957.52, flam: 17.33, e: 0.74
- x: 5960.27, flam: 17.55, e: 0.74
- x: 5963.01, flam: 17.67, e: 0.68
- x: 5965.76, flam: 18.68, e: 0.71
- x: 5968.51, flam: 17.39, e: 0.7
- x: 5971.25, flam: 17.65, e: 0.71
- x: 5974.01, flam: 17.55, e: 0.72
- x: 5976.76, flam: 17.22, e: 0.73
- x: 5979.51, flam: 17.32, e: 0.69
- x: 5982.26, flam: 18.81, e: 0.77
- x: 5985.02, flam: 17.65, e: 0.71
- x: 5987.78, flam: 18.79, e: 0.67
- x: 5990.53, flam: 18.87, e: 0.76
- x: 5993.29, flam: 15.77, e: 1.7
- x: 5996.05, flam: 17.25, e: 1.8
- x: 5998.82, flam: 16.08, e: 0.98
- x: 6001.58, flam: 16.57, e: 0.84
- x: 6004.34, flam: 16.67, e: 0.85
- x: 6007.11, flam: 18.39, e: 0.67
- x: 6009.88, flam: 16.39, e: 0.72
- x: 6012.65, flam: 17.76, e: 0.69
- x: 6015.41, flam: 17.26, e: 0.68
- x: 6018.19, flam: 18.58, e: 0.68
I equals -3.7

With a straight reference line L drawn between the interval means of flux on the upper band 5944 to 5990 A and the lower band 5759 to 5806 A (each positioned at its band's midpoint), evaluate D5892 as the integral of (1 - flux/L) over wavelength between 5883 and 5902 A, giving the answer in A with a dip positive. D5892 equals 3.0 A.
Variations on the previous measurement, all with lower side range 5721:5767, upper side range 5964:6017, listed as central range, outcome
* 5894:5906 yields 1.0 A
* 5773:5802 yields 0.7 A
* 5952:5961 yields 0.0 A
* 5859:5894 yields 1.0 A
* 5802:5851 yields -2.7 A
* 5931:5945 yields 0.2 A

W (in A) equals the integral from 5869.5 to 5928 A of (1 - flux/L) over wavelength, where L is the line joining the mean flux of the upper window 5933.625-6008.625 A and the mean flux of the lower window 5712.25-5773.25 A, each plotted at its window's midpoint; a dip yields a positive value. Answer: 1.6 A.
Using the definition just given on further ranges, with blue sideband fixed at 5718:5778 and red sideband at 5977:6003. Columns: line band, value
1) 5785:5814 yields -0.71 A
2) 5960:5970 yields -0.19 A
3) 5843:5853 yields -1.02 A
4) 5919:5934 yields -0.59 A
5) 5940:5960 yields -0.27 A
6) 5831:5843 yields -0.33 A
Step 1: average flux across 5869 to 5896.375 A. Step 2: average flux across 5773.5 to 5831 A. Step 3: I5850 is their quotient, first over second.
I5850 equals 0.9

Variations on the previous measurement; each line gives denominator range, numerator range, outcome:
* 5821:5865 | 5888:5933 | 0.92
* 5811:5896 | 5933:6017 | 0.97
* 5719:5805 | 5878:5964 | 0.96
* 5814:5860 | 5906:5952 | 0.96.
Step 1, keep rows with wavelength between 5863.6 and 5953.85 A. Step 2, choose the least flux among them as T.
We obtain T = 13.29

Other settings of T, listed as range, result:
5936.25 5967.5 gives 15.9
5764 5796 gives 16.45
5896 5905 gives 15.04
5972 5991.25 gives 17.22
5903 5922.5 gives 17.12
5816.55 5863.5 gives 16.74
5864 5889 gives 16.39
